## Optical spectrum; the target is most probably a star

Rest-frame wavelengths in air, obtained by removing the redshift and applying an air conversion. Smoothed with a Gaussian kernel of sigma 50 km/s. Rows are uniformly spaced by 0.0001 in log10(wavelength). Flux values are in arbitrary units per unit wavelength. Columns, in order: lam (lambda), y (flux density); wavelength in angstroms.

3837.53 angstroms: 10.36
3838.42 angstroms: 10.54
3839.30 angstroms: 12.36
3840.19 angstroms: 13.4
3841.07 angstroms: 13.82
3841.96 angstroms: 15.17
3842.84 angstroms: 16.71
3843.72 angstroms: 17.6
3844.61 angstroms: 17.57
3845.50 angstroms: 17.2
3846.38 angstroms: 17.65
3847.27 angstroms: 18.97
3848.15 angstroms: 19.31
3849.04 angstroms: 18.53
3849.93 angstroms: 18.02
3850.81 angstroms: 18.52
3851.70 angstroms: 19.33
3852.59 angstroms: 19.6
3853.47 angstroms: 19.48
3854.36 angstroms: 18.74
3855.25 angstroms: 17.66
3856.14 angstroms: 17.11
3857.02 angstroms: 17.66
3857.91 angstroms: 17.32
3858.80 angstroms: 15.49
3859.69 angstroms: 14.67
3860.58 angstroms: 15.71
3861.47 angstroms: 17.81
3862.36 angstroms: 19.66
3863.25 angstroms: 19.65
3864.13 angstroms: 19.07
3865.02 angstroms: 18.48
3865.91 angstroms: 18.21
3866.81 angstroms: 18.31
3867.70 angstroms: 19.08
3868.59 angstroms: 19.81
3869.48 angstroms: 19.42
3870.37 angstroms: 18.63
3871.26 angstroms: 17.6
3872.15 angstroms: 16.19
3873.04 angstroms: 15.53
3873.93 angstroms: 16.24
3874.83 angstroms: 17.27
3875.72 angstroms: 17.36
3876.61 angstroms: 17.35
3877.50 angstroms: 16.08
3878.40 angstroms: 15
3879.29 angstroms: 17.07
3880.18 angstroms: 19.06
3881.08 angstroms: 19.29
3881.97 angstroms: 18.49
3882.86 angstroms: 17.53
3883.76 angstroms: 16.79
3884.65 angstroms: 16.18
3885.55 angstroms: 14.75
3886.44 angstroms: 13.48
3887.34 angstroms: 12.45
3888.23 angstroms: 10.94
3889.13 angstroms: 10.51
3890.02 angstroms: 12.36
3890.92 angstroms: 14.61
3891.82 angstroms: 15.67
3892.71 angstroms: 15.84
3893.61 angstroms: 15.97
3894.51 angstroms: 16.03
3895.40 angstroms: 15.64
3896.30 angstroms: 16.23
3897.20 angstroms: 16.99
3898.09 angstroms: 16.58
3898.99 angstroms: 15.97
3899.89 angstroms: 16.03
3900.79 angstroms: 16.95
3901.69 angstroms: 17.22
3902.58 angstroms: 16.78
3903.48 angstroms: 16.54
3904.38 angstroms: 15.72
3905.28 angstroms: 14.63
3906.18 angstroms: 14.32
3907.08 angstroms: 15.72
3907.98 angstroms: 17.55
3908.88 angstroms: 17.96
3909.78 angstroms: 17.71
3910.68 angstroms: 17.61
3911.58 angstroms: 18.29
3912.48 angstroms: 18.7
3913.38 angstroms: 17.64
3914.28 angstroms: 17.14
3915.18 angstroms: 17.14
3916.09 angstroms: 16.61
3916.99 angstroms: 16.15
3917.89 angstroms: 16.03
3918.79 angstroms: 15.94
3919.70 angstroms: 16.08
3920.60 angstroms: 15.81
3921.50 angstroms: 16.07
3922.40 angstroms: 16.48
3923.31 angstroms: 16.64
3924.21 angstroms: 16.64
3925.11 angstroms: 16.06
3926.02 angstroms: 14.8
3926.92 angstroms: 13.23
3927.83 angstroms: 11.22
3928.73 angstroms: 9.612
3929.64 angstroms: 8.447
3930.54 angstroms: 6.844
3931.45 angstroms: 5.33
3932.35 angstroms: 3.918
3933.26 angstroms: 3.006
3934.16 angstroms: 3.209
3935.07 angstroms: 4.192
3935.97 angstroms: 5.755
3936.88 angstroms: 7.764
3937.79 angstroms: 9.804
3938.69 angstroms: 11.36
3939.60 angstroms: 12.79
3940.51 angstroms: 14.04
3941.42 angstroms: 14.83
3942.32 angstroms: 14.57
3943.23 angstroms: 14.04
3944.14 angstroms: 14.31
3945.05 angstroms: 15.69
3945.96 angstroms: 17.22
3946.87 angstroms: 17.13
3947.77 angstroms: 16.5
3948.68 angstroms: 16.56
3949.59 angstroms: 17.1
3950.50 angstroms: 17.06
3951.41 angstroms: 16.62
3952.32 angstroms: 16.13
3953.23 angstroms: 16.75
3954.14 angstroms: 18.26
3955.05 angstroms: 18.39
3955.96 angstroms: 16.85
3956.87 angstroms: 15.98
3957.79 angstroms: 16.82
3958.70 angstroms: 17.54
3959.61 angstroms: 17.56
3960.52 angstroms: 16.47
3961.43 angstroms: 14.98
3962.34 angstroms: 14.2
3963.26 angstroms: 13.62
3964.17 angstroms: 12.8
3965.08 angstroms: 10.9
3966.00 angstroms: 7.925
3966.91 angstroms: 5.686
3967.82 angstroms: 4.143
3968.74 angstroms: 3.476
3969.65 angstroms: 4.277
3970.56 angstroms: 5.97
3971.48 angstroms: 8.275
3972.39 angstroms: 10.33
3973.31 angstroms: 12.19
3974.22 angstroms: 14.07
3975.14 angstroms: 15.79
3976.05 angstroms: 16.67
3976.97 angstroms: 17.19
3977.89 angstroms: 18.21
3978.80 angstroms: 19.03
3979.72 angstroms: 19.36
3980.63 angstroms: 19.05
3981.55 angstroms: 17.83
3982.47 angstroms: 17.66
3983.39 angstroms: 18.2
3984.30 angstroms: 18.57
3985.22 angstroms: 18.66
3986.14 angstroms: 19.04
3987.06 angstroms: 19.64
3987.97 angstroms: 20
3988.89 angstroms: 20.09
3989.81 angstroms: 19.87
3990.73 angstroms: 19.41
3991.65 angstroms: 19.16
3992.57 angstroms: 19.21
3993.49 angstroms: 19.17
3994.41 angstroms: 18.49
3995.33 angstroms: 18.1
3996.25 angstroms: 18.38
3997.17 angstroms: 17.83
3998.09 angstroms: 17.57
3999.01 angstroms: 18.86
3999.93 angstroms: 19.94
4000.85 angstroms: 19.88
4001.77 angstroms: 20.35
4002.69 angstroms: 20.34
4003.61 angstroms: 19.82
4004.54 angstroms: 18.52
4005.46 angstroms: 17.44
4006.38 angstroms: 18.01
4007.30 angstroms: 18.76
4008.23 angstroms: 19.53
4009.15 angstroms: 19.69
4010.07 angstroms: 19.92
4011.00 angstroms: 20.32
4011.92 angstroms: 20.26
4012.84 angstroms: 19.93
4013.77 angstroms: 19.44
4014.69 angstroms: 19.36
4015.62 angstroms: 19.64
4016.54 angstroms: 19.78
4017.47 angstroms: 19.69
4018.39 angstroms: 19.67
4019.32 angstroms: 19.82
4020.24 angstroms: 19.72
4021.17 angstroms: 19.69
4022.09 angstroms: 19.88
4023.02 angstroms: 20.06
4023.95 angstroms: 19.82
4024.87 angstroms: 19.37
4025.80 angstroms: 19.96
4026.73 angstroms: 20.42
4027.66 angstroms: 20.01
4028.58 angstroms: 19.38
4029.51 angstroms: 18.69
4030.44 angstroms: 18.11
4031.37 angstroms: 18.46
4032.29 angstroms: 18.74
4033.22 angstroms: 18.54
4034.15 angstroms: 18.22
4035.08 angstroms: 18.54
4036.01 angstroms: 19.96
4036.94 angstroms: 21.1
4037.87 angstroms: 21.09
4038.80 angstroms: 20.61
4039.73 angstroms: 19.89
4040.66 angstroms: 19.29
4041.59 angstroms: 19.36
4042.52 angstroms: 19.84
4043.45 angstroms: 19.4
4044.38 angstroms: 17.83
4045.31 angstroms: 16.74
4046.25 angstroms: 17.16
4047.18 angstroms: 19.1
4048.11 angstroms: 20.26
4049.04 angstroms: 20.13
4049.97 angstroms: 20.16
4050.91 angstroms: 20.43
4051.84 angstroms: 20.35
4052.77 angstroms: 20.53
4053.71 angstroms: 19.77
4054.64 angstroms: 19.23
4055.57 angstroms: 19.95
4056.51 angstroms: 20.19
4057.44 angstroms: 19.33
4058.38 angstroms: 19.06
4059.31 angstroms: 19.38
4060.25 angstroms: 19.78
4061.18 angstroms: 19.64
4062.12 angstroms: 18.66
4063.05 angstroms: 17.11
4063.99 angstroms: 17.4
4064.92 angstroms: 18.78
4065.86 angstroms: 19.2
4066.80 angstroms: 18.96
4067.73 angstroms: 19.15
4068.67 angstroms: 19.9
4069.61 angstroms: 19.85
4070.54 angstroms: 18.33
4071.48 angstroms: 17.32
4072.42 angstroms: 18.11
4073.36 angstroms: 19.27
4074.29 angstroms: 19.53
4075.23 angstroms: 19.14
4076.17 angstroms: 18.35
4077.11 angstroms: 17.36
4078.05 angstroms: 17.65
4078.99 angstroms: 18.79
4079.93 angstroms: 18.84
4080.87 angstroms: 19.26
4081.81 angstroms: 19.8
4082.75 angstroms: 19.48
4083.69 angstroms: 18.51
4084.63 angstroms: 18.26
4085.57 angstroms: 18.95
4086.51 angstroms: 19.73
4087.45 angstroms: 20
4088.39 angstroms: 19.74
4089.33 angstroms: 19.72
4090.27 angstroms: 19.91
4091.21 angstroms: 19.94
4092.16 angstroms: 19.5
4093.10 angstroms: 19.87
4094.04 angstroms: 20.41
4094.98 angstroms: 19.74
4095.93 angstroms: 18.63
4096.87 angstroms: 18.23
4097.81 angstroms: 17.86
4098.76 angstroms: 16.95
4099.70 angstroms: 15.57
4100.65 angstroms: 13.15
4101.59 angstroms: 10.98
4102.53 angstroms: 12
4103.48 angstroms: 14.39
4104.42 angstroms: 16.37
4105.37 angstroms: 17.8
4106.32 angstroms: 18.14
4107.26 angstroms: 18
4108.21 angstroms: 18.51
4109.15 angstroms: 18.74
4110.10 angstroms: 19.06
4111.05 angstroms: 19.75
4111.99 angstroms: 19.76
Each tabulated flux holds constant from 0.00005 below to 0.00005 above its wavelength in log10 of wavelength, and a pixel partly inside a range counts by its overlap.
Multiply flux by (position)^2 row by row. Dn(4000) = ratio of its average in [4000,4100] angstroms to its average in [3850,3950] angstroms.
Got 1.35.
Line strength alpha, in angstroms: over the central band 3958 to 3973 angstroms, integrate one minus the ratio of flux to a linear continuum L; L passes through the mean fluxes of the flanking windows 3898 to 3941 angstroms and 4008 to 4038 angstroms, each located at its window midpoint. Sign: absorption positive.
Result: 5.2 angstroms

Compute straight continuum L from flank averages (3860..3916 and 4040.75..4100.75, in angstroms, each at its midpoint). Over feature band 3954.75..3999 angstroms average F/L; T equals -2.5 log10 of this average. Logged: 0.15 mag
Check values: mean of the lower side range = 16.7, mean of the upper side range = 19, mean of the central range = 15.5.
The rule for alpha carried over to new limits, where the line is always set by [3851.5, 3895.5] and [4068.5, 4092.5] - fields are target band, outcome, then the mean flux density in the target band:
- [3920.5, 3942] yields 8.33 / 10.7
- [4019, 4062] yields -2.04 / 19.5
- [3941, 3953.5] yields 1.13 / 16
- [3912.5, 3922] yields 0.41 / 16.6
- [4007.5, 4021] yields -1.04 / 19.7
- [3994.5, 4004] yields -0.47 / 19.1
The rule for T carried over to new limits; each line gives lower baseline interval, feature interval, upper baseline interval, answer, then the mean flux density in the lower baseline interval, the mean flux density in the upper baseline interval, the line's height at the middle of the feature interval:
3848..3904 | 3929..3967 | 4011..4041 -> 0.38 mag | 16.9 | 19.6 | 18.2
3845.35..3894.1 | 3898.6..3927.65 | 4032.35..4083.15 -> 0.07 mag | 17.1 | 19.2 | 17.5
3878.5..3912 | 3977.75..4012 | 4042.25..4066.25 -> -0.06 mag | 16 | 19.2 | 18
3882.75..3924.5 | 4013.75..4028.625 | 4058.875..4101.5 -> -0.12 mag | 16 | 18.7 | 17.8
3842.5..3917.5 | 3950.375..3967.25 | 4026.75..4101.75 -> 0.19 mag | 17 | 19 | 17.8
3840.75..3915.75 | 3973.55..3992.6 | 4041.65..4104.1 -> -0.03 mag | 16.9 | 18.6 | 17.8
